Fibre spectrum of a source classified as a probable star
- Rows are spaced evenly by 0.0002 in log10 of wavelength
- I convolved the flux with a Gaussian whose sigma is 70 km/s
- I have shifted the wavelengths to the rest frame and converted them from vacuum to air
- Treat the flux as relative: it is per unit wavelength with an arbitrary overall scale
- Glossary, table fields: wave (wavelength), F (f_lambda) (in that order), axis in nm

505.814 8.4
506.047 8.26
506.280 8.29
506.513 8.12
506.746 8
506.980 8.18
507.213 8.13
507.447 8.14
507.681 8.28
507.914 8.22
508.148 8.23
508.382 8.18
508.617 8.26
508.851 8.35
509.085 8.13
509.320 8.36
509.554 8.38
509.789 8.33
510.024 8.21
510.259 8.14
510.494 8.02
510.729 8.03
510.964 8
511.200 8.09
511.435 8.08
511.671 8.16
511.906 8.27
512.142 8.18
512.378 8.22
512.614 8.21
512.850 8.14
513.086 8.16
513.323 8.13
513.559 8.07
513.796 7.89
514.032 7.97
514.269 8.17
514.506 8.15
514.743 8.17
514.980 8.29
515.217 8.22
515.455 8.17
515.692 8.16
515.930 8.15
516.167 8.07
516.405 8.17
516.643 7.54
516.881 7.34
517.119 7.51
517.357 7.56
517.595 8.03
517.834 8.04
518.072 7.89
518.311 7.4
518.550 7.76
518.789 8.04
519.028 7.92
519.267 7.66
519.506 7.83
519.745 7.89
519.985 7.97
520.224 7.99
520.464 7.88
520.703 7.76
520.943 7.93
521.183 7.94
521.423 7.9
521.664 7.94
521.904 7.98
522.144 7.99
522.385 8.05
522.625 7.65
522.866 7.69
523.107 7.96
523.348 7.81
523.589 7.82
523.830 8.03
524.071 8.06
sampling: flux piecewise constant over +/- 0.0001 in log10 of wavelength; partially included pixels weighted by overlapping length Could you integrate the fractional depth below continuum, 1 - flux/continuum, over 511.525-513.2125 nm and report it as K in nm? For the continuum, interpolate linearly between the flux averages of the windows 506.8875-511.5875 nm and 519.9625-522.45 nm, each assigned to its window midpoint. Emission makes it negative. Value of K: -0.01 nm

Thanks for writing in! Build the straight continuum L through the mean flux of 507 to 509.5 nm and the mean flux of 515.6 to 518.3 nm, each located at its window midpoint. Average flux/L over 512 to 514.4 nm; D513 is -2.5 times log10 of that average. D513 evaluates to -0.01 mag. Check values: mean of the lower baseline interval 8.23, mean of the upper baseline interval 7.84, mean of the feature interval 8.11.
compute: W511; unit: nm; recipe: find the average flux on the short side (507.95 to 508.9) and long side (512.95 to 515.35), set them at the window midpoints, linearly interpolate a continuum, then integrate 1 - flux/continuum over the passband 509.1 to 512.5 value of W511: 0.01 nm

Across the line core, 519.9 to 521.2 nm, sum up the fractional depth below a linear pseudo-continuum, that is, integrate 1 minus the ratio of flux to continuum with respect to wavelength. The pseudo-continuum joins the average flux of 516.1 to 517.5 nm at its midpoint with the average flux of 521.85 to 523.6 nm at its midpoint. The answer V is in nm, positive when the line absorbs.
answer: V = -0.02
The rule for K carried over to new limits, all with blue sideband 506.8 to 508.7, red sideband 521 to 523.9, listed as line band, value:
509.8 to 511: 0.00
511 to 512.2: 0.00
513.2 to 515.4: -0.02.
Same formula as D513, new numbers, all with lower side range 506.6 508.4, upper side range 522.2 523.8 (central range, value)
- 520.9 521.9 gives -0.01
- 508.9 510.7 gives -0.01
